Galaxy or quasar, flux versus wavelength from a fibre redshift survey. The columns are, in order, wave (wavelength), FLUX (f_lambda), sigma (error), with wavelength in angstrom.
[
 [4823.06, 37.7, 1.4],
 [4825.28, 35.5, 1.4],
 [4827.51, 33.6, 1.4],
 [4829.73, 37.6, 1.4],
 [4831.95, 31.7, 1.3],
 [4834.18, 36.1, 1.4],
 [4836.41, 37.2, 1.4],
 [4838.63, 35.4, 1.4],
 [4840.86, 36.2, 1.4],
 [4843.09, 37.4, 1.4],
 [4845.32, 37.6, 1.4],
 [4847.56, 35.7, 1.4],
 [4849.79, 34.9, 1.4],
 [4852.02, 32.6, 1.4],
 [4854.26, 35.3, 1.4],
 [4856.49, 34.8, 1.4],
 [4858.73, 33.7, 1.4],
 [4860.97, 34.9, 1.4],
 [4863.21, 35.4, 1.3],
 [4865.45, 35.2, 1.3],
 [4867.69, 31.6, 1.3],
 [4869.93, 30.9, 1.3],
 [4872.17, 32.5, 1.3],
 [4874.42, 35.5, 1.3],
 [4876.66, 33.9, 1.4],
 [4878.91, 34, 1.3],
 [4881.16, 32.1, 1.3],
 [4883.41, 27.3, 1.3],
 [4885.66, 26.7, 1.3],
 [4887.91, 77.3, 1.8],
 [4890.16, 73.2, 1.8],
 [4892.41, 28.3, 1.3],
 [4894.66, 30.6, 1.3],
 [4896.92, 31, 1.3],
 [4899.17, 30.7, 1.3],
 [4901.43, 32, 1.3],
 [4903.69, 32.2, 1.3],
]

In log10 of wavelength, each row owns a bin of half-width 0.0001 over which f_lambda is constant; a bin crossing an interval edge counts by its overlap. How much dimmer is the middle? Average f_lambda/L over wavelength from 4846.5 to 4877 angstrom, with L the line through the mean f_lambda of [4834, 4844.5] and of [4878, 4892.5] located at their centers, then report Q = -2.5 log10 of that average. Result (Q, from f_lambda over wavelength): 0.18 mag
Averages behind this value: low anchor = 36.5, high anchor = 43.9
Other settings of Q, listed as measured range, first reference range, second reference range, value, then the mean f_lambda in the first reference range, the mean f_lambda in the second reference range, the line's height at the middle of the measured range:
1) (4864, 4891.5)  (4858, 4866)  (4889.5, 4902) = -0.10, 34.8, 36.6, 35.6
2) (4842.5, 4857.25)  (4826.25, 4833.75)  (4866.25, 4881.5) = -0.05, 34.5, 33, 33.8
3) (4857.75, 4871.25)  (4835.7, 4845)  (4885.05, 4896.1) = 0.24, 36.6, 47.7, 42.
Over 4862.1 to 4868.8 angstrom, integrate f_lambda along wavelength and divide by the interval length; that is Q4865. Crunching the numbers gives 34.1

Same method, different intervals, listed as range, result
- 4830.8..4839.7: 35.1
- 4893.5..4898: 30.8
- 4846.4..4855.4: 34.6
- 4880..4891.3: 47.3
